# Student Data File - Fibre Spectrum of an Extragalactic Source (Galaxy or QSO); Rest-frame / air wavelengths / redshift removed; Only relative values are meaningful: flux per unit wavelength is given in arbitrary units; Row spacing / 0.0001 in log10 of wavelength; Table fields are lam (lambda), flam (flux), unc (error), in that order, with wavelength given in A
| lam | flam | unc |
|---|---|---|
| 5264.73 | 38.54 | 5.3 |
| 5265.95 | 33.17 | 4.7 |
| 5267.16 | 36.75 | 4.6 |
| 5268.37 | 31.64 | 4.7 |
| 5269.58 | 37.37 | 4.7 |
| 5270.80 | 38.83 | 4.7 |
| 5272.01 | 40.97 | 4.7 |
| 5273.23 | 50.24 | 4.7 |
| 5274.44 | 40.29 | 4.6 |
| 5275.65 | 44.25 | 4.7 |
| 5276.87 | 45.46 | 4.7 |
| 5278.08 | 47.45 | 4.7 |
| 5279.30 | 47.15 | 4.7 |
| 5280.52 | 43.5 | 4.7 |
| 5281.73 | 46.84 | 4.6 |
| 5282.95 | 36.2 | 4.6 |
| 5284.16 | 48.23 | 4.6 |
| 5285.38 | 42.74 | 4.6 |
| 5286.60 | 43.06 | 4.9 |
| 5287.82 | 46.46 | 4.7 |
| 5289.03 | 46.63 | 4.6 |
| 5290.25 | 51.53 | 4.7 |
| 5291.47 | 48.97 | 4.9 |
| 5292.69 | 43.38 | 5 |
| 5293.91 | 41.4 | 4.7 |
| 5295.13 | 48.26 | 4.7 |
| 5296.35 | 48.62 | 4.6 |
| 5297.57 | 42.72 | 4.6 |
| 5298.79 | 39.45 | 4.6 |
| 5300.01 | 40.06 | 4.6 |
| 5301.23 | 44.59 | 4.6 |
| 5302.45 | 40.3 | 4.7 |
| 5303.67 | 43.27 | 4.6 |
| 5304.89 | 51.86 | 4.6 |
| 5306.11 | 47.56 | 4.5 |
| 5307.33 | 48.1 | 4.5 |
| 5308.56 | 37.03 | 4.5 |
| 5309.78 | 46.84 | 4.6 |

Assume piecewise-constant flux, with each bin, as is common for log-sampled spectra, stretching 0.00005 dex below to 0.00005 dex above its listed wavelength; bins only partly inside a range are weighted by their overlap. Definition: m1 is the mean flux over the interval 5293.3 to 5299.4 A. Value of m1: 44.1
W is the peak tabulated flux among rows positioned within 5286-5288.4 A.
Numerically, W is 46.46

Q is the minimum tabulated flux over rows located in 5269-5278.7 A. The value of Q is 37.37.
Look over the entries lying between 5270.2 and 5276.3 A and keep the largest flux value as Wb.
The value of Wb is 50.24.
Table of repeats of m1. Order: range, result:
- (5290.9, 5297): 46.1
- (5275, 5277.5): 44.9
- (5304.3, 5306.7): 49.7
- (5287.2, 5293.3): 47.4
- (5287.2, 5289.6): 46.6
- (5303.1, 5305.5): 47.7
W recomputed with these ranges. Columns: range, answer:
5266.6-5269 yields 36.75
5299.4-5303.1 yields 44.59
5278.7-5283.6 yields 47.15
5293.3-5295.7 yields 48.26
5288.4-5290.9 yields 51.53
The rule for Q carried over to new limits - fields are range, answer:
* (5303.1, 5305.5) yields 43.27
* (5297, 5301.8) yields 39.45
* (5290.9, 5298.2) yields 41.4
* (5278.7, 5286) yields 36.2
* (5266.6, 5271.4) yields 31.64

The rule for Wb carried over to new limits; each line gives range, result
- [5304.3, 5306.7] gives 51.86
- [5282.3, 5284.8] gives 48.23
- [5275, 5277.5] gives 45.46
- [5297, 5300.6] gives 42.72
